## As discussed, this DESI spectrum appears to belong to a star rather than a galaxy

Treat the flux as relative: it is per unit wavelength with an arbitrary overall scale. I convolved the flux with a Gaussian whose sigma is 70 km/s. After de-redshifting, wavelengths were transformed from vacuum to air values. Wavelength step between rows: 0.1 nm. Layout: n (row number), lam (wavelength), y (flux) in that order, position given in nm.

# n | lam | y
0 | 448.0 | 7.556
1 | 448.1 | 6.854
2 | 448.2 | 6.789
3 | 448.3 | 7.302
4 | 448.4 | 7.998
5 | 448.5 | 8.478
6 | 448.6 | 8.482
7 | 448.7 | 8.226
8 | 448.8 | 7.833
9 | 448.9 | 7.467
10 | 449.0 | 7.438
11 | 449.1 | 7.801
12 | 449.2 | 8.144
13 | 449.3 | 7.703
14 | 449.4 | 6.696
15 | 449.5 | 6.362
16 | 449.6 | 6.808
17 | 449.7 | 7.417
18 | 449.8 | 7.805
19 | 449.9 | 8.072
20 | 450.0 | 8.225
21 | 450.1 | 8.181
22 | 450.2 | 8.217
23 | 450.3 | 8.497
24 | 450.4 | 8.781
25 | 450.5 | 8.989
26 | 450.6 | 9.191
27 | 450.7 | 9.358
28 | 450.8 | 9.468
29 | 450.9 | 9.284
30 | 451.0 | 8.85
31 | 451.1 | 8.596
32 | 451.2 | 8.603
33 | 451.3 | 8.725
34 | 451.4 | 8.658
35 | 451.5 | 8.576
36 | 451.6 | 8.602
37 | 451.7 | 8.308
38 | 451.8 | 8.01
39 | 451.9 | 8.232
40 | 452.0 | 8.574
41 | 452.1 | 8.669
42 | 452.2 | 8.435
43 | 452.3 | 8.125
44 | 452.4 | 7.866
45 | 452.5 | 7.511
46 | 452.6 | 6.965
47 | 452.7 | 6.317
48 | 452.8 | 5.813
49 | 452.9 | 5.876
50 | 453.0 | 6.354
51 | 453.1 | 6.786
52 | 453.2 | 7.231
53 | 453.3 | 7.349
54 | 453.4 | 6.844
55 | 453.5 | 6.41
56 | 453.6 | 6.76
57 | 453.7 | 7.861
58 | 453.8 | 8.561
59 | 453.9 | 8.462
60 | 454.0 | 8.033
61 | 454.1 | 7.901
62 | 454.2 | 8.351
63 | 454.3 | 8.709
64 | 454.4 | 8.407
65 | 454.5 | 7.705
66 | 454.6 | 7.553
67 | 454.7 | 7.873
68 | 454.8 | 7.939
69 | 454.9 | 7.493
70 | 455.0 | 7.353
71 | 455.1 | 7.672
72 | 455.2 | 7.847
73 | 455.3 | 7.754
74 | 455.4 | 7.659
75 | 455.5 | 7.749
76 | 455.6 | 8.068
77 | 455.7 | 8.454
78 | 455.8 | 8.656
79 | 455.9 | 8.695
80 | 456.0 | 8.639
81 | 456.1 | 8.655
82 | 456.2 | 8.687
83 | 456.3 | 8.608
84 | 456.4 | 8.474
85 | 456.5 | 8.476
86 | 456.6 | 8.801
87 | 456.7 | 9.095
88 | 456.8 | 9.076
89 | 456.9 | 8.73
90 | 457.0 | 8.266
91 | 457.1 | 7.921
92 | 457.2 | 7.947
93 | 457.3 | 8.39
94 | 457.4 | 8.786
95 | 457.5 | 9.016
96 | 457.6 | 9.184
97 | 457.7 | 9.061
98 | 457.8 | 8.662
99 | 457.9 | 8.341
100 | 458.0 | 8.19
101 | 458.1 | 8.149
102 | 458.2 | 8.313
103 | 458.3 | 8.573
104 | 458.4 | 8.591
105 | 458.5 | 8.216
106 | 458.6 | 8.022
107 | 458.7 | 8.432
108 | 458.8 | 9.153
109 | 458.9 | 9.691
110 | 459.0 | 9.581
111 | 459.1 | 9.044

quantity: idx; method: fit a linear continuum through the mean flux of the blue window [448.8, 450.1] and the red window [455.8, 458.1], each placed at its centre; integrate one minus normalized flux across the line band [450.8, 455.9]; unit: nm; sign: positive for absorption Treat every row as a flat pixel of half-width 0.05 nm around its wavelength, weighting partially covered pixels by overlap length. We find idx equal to 0.13 nm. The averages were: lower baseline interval 7.53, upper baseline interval 8.61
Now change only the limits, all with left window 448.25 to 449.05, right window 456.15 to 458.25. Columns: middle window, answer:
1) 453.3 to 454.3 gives 0.071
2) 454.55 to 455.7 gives 0.090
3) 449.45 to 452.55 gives -0.101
